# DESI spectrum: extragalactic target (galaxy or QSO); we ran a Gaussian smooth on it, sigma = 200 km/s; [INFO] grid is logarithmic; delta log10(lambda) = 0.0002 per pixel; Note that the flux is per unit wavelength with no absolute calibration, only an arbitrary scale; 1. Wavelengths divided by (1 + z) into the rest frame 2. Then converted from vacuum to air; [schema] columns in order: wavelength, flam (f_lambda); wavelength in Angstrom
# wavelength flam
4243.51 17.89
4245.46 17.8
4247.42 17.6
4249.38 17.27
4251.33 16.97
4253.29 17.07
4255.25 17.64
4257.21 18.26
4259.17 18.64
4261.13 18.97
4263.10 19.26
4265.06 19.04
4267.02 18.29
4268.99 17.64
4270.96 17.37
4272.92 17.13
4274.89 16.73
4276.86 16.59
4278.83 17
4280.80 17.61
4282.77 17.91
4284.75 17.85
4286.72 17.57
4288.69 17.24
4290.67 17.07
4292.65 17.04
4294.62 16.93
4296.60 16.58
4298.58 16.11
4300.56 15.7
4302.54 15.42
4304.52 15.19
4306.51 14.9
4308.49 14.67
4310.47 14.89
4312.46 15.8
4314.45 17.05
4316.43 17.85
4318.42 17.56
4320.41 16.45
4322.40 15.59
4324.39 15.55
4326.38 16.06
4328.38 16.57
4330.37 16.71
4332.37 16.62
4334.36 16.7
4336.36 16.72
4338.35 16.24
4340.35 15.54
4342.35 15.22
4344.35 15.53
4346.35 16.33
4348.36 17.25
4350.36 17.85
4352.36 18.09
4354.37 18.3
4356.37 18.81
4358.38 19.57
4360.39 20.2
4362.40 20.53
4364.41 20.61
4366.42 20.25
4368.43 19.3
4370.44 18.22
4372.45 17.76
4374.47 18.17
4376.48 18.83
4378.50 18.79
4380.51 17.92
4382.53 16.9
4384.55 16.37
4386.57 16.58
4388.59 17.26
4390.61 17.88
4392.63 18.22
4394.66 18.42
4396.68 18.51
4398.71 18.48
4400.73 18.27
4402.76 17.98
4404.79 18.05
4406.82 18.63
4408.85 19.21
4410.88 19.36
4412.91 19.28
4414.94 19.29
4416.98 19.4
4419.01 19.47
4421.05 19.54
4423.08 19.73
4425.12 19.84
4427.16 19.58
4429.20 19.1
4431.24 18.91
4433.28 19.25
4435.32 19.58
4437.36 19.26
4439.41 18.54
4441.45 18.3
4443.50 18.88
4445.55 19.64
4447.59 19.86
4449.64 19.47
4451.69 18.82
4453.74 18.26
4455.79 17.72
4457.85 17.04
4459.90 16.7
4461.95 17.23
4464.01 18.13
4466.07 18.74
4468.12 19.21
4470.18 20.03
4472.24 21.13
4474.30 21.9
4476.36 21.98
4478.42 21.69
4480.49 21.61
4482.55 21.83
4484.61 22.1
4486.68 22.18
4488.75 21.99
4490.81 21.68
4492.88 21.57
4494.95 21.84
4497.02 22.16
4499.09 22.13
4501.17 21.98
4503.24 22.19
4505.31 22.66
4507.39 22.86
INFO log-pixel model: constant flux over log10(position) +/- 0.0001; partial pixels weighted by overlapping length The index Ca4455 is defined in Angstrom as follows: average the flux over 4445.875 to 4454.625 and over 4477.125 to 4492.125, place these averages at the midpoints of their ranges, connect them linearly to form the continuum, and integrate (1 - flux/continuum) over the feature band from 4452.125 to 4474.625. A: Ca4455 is 1.8 Angstrom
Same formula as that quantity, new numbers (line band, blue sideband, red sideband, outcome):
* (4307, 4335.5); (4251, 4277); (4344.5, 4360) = 2.7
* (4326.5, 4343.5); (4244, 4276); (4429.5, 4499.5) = 2.1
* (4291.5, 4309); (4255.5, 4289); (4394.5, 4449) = 2.1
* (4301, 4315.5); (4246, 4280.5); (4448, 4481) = 2.1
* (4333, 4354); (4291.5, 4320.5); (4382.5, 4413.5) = 0.4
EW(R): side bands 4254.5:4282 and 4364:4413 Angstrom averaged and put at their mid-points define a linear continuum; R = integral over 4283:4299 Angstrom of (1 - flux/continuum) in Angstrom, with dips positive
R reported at 0.7 Angstrom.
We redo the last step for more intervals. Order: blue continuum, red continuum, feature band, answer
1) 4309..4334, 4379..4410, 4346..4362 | -1.3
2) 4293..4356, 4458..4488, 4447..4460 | 0.9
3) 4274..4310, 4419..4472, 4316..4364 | 0.2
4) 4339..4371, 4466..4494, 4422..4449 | 1.3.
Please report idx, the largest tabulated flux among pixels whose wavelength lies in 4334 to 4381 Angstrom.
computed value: 20.61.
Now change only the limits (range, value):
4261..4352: 19.26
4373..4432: 19.84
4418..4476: 21.9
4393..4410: 19.21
